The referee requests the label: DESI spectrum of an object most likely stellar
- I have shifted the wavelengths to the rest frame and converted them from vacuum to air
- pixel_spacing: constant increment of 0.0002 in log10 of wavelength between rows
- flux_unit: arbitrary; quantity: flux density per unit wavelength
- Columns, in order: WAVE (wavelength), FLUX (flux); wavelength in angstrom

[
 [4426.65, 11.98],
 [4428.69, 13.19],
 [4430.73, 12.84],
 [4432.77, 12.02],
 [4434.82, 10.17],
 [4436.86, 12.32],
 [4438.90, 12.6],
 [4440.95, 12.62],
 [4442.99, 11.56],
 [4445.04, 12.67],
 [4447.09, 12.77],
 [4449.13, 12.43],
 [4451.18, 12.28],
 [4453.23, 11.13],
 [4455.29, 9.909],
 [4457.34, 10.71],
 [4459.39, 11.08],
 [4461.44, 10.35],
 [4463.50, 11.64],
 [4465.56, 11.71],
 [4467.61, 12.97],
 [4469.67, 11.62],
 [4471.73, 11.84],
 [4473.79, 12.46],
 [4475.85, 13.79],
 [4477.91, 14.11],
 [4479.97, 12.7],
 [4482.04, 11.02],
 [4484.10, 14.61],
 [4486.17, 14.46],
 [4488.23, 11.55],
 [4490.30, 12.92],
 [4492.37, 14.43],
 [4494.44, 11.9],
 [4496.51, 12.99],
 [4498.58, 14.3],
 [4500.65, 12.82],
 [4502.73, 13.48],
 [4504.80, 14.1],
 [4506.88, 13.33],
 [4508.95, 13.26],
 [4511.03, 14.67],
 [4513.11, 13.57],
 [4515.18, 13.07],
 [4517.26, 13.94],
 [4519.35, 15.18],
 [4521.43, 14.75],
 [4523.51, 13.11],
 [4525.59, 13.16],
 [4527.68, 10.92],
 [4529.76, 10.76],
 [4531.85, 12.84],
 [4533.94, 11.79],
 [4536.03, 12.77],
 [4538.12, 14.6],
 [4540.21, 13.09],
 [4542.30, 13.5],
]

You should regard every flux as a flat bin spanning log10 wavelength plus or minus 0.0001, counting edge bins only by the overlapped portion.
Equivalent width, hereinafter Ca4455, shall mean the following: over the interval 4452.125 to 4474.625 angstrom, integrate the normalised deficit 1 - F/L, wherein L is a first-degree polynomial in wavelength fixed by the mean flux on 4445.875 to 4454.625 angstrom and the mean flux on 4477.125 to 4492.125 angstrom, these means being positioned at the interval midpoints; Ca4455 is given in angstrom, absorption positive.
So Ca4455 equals 1.9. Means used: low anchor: 12.1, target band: 11.4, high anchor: 13.1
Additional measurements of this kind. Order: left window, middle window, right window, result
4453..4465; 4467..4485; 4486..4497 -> -1.29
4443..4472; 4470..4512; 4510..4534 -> -2.55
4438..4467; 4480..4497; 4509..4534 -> -0.67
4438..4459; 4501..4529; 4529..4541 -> -2.37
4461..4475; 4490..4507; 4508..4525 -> -0.28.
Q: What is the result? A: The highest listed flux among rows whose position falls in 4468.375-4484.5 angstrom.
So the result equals 14.61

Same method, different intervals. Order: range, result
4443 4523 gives 15.18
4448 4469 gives 12.97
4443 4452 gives 12.77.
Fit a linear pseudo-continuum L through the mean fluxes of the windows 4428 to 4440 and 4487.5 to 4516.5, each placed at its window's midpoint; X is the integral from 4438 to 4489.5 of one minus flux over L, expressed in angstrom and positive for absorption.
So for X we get 2.0 angstrom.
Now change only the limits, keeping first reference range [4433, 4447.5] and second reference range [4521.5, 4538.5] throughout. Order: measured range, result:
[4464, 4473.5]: 0.1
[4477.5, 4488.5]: -0.7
